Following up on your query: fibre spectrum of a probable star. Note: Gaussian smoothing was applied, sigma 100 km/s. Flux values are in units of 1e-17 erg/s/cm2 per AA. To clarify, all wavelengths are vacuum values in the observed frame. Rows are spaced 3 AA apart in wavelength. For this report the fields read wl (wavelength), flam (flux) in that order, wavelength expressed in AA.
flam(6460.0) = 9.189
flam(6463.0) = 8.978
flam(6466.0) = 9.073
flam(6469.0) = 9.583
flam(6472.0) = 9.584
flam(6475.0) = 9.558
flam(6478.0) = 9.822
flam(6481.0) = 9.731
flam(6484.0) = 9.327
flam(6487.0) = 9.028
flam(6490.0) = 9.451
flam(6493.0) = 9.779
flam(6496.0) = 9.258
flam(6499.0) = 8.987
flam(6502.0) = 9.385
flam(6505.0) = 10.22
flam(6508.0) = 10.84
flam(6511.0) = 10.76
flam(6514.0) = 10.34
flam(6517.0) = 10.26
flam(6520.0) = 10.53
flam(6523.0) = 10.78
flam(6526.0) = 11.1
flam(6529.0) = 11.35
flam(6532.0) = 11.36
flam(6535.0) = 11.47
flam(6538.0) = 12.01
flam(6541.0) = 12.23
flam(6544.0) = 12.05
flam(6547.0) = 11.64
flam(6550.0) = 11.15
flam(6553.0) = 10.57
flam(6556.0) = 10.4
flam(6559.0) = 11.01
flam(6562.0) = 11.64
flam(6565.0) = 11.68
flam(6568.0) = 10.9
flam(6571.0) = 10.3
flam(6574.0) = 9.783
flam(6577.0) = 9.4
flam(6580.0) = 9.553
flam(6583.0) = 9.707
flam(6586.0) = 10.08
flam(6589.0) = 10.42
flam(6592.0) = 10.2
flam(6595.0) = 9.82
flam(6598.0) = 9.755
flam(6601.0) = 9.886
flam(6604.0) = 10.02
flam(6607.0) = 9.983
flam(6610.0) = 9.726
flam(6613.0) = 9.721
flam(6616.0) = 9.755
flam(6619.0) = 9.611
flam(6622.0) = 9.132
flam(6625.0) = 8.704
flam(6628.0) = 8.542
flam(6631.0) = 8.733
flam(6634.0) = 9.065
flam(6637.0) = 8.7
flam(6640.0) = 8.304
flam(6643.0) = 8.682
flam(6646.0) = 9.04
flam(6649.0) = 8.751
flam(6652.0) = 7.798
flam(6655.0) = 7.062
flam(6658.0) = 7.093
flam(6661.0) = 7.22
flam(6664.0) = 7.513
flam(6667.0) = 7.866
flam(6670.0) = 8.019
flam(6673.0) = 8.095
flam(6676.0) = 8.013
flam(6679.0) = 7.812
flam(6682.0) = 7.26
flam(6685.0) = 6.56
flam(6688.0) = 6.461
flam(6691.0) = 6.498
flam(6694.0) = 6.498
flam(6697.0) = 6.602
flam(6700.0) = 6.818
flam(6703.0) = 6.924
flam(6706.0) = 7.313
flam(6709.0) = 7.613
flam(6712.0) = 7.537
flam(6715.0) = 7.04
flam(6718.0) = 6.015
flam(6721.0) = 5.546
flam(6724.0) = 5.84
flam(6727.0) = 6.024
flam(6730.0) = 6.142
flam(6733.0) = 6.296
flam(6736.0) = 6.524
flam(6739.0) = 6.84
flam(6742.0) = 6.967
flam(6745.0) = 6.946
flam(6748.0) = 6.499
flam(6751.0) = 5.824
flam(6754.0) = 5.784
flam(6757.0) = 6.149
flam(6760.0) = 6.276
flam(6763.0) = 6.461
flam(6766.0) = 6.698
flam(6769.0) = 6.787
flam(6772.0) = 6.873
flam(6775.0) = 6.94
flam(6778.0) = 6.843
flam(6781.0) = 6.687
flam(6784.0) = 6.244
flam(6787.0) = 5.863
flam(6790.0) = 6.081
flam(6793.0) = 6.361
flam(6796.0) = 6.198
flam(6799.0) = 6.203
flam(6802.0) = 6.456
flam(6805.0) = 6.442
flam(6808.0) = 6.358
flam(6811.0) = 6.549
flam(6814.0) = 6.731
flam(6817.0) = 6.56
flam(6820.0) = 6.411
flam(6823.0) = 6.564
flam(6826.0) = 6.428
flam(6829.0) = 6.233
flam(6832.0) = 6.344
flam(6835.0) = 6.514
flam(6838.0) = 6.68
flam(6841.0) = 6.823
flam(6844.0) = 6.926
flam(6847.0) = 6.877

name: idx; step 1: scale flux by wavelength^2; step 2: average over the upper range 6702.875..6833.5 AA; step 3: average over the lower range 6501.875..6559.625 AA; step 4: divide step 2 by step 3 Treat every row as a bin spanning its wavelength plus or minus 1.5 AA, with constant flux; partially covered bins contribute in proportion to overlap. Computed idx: 0.63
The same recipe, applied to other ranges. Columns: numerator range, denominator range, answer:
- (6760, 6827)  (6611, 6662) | 0.79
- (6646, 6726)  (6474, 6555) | 0.72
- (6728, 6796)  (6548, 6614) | 0.66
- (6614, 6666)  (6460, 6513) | 0.92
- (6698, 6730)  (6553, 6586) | 0.67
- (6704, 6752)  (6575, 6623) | 0.70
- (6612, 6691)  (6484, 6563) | 0.80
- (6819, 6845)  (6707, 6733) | 1.04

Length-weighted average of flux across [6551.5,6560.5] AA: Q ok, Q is 10.7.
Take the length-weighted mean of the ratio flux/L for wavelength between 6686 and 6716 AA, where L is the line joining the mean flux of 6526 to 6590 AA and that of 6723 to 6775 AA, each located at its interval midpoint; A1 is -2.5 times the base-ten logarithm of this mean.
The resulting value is 0.09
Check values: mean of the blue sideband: 10.9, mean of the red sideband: 6.43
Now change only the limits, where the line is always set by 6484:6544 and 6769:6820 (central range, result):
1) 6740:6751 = 0.08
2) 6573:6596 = -0.04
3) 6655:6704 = 0.13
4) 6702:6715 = 0.05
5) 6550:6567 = -0.13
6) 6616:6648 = -0.01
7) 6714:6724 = 0.23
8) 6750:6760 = 0.18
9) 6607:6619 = -0.08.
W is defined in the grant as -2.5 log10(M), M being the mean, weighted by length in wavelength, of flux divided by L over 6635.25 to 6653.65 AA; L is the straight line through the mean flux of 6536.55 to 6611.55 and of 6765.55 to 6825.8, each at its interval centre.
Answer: 0.09 mag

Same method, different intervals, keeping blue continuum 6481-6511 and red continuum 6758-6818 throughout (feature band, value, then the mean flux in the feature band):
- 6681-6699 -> 0.14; 6.63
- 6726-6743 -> 0.10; 6.46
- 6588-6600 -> -0.17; 10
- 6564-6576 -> -0.19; 10.6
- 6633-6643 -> -0.07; 8.67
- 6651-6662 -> 0.09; 7.27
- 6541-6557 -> -0.24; 11.3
